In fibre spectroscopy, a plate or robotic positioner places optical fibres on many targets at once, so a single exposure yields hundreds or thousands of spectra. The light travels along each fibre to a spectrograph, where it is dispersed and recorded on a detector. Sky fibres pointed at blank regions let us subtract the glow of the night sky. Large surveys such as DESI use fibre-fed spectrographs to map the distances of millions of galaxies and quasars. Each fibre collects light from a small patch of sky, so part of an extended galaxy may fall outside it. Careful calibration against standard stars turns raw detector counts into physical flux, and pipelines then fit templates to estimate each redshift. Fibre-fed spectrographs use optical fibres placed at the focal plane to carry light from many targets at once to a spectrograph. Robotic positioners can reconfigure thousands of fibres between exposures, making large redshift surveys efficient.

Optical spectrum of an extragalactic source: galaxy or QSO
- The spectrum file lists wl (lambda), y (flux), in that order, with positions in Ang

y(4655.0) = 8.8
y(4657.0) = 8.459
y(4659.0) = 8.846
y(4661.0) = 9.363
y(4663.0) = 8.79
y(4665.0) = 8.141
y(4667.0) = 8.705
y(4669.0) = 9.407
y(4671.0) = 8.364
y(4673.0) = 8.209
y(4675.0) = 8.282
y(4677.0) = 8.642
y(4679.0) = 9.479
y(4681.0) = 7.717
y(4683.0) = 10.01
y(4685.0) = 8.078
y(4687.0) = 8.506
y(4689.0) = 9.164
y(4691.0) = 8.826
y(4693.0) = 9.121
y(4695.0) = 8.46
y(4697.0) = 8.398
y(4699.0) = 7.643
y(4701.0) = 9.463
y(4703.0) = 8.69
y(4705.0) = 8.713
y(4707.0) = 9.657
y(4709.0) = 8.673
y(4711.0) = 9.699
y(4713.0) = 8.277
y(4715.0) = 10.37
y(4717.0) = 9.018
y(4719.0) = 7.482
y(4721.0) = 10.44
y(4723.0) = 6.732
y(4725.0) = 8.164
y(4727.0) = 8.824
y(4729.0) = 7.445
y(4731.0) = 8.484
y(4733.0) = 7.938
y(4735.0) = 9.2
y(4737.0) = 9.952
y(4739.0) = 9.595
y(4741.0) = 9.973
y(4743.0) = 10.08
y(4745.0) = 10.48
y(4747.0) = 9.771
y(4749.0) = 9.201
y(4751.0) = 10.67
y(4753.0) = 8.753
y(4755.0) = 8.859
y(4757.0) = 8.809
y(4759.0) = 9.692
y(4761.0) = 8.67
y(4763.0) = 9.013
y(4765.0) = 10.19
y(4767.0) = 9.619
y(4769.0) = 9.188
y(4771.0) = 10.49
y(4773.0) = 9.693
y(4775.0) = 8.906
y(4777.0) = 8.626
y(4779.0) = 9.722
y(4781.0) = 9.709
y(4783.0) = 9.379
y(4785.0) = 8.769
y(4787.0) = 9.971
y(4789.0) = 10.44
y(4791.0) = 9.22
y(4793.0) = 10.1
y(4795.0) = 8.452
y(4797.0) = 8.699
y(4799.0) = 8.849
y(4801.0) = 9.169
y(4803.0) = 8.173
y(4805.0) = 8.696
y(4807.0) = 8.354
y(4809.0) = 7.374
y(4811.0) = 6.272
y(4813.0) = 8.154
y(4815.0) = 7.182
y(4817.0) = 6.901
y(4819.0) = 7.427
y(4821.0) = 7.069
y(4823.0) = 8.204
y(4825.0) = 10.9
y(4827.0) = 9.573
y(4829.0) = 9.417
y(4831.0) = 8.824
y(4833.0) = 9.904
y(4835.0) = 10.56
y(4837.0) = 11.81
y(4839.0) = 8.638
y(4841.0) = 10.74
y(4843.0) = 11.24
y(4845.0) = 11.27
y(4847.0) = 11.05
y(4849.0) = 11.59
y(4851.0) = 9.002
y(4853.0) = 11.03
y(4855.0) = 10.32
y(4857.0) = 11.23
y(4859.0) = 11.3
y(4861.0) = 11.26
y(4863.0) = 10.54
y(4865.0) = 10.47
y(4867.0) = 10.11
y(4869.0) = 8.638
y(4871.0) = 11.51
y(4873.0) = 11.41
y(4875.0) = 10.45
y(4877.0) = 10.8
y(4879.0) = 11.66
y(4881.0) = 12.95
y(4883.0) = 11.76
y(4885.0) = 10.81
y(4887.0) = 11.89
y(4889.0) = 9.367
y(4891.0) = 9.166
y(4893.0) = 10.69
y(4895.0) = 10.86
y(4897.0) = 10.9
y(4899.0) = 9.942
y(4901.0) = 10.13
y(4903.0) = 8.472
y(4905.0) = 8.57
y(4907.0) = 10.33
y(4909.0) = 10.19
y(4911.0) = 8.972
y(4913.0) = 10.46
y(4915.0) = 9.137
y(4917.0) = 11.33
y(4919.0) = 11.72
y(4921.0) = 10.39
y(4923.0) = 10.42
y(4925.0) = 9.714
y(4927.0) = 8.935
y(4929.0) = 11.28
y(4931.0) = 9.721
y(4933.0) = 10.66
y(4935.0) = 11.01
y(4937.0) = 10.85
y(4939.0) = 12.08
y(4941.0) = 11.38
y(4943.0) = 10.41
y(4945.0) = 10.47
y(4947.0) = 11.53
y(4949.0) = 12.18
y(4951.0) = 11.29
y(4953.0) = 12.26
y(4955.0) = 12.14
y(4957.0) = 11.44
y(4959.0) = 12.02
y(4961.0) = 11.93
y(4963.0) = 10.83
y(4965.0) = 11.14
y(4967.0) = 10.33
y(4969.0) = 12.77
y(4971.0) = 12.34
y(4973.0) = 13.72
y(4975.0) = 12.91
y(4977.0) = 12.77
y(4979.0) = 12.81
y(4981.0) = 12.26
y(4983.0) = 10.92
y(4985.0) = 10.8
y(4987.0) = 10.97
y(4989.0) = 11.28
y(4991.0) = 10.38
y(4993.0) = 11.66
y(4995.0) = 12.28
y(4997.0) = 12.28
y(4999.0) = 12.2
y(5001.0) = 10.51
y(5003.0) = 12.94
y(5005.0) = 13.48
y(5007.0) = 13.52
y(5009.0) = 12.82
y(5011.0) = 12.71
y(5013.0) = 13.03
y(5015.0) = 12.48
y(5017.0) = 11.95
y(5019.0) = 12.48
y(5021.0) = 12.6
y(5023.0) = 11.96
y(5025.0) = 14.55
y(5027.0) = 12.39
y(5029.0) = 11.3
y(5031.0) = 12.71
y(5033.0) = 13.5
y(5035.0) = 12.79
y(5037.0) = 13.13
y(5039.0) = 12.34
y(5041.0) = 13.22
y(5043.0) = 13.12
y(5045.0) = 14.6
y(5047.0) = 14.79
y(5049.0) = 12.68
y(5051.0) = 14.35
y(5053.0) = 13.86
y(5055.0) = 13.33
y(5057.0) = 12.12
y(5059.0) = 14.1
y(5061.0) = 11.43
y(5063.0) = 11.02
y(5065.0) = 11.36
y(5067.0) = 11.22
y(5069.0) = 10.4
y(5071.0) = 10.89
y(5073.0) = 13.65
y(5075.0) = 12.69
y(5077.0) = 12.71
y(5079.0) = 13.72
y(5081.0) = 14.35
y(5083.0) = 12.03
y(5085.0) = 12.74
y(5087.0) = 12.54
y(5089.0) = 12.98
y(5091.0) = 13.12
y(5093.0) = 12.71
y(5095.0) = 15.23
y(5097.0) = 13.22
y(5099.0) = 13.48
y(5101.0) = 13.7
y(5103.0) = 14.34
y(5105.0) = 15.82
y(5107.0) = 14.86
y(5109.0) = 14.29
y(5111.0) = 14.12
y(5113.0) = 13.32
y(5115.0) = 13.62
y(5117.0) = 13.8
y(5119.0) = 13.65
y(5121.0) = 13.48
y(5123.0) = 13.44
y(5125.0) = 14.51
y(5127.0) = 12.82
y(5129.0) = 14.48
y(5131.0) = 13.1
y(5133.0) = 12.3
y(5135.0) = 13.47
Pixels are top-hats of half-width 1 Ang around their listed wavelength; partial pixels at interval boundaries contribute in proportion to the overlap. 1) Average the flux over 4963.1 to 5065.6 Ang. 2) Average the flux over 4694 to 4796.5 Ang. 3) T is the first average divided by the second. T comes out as 1.36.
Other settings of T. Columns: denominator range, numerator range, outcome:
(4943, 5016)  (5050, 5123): 1.10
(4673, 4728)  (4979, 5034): 1.40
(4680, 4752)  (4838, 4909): 1.18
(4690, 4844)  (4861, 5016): 1.23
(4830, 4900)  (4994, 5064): 1.20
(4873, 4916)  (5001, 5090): 1.23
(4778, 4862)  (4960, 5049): 1.32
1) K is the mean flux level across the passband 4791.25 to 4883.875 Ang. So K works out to 9.75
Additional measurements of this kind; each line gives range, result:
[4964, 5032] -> 12.2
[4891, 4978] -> 10.9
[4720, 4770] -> 9.19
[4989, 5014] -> 12.3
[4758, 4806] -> 9.31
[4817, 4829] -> 8.56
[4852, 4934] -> 10.5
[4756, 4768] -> 9.33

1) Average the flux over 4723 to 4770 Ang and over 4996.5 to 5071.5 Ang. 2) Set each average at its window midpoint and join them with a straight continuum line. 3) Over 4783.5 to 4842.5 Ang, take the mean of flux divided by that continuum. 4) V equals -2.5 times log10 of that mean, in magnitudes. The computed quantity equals 0.12 mag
